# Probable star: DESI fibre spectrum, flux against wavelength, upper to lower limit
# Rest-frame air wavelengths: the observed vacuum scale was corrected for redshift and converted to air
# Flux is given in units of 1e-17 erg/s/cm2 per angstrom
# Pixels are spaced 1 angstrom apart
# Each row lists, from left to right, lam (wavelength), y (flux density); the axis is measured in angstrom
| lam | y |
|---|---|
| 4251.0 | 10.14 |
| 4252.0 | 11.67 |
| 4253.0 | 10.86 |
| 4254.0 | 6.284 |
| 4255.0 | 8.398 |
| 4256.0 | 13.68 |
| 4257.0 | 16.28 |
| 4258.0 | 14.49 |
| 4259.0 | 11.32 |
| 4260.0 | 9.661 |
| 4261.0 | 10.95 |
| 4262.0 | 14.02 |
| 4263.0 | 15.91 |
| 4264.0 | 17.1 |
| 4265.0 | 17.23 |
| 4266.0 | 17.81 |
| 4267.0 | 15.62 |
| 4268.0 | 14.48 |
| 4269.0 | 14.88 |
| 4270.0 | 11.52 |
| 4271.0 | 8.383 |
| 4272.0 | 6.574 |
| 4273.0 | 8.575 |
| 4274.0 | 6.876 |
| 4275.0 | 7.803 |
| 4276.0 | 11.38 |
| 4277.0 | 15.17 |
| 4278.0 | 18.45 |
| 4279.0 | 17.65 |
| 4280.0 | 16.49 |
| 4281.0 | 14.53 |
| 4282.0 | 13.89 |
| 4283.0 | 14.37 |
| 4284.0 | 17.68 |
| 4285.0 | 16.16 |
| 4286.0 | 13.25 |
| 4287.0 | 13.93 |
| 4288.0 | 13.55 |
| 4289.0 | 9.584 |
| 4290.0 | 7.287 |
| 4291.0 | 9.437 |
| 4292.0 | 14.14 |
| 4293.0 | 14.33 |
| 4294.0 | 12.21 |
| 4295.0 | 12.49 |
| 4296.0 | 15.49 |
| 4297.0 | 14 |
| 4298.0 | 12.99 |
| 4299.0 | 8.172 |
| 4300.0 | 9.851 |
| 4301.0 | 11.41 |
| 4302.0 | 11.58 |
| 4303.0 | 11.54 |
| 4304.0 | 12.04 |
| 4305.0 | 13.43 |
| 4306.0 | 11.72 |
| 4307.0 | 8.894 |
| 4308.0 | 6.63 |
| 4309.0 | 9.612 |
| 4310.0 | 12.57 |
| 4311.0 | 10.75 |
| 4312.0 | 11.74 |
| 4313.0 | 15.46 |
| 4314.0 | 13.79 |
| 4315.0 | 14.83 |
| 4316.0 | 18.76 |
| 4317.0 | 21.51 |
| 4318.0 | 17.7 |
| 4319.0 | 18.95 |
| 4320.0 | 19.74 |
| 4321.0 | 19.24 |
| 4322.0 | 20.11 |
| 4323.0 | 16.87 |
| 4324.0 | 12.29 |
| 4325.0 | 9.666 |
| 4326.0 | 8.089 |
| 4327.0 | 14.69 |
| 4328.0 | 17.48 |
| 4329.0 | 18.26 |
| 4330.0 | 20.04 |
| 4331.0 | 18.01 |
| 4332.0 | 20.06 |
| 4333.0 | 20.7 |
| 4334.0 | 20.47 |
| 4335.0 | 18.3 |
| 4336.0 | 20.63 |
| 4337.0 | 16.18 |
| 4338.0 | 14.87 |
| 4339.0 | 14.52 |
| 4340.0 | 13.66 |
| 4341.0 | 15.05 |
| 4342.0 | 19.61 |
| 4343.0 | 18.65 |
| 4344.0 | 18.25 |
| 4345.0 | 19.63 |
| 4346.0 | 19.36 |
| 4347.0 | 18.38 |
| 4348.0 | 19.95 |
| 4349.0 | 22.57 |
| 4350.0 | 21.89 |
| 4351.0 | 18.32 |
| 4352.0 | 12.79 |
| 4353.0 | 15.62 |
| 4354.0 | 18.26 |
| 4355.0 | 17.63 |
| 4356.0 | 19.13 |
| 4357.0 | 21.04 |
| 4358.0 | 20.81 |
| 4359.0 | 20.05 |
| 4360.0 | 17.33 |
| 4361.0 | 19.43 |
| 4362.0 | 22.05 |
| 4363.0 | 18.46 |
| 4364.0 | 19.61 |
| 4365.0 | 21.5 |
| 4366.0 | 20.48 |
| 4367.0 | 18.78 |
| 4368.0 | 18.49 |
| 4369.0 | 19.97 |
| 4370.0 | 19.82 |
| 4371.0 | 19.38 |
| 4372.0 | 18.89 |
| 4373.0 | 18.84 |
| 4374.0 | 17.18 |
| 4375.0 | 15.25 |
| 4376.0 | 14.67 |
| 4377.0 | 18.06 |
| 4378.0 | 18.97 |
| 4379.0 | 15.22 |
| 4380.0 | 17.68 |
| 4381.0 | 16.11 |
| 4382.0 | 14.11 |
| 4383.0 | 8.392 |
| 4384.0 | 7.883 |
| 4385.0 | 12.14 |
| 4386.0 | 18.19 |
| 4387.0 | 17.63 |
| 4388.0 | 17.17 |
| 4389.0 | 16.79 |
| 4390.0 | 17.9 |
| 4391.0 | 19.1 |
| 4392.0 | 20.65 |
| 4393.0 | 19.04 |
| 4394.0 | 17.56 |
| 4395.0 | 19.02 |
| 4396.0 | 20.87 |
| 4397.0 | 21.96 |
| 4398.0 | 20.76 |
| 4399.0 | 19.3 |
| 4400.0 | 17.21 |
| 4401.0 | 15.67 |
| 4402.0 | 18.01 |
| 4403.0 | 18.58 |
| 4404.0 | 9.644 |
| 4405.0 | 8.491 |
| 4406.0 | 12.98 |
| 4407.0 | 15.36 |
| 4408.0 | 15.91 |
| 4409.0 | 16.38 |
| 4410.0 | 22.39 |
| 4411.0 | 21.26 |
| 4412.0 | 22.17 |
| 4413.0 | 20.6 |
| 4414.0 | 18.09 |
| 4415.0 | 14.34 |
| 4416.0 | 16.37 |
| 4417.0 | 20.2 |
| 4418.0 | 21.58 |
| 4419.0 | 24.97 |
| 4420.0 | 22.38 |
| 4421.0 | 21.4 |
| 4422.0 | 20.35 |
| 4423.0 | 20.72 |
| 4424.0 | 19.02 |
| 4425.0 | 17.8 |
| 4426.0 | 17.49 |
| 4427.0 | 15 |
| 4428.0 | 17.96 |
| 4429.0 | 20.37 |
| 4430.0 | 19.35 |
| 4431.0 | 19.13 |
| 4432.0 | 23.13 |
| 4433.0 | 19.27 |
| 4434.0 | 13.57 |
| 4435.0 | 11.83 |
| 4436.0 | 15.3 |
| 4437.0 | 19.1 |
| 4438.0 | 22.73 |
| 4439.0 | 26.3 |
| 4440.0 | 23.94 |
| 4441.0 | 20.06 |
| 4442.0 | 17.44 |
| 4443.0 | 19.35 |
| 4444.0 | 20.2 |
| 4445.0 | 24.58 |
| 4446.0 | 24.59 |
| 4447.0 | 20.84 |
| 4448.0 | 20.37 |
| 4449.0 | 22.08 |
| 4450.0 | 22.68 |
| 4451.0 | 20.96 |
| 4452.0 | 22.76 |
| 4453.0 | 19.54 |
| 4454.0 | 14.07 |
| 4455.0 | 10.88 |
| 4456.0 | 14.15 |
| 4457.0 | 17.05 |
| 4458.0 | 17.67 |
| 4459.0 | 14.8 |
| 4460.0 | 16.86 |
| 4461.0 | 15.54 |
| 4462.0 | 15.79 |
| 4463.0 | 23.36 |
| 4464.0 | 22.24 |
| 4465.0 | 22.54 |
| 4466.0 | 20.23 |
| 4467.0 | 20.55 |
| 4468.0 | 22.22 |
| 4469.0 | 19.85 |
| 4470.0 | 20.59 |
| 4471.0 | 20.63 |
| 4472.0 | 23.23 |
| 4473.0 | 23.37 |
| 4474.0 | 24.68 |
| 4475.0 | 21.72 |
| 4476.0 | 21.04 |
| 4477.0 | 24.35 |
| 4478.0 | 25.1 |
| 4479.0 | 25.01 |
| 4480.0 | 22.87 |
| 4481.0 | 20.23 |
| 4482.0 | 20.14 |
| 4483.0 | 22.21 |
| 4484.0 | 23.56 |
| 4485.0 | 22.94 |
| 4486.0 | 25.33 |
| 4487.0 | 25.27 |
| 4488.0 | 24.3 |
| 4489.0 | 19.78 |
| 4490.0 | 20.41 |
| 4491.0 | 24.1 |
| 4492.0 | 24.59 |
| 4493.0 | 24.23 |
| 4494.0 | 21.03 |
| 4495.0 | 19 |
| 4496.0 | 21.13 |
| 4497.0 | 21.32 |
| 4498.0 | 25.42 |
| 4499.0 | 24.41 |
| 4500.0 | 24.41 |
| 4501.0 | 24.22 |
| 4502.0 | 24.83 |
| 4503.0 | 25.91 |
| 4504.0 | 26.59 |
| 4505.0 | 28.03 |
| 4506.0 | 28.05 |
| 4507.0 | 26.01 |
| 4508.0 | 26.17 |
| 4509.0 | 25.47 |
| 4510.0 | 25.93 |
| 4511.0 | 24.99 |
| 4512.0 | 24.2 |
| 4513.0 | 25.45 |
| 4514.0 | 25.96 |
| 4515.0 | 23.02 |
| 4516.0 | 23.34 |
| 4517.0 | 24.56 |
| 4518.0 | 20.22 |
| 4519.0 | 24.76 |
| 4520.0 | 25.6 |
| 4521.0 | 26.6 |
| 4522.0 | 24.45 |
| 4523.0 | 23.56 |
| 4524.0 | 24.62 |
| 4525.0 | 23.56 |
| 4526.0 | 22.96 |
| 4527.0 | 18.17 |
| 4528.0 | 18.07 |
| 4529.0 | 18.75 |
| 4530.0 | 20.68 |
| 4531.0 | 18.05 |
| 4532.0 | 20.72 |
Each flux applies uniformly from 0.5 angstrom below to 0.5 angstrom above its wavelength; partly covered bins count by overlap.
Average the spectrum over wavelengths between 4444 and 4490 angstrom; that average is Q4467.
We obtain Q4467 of 20.9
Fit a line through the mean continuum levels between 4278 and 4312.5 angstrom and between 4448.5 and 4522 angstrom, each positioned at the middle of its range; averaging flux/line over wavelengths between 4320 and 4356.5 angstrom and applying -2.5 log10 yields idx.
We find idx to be -0.185 mag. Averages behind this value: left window 12.5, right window 22.4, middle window 17.5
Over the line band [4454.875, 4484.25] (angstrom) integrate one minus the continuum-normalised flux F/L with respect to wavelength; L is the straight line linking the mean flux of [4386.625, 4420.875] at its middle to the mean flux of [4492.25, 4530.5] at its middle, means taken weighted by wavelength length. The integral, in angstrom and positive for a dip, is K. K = 1.6 angstrom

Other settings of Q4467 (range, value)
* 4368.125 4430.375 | 17.8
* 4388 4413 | 17.8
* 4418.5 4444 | 19.5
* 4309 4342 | 16.4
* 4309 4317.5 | 14.6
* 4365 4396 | 17.2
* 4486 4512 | 24.2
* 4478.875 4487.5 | 23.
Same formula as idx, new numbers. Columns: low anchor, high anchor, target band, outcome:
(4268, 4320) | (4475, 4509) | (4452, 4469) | 0.21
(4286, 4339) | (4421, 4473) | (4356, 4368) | -0.22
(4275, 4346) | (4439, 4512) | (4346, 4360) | -0.14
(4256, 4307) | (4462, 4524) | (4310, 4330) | -0.07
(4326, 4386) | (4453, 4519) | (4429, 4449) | 0.03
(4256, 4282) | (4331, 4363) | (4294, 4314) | 0.32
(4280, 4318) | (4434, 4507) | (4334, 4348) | -0.18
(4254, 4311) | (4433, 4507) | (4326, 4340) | -0.17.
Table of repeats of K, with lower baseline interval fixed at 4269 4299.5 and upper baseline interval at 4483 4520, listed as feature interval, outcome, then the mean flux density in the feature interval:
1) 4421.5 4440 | 1.3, 18.9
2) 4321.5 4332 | -0.6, 15.8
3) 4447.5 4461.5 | 2.5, 17.8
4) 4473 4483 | 0.0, 22.8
